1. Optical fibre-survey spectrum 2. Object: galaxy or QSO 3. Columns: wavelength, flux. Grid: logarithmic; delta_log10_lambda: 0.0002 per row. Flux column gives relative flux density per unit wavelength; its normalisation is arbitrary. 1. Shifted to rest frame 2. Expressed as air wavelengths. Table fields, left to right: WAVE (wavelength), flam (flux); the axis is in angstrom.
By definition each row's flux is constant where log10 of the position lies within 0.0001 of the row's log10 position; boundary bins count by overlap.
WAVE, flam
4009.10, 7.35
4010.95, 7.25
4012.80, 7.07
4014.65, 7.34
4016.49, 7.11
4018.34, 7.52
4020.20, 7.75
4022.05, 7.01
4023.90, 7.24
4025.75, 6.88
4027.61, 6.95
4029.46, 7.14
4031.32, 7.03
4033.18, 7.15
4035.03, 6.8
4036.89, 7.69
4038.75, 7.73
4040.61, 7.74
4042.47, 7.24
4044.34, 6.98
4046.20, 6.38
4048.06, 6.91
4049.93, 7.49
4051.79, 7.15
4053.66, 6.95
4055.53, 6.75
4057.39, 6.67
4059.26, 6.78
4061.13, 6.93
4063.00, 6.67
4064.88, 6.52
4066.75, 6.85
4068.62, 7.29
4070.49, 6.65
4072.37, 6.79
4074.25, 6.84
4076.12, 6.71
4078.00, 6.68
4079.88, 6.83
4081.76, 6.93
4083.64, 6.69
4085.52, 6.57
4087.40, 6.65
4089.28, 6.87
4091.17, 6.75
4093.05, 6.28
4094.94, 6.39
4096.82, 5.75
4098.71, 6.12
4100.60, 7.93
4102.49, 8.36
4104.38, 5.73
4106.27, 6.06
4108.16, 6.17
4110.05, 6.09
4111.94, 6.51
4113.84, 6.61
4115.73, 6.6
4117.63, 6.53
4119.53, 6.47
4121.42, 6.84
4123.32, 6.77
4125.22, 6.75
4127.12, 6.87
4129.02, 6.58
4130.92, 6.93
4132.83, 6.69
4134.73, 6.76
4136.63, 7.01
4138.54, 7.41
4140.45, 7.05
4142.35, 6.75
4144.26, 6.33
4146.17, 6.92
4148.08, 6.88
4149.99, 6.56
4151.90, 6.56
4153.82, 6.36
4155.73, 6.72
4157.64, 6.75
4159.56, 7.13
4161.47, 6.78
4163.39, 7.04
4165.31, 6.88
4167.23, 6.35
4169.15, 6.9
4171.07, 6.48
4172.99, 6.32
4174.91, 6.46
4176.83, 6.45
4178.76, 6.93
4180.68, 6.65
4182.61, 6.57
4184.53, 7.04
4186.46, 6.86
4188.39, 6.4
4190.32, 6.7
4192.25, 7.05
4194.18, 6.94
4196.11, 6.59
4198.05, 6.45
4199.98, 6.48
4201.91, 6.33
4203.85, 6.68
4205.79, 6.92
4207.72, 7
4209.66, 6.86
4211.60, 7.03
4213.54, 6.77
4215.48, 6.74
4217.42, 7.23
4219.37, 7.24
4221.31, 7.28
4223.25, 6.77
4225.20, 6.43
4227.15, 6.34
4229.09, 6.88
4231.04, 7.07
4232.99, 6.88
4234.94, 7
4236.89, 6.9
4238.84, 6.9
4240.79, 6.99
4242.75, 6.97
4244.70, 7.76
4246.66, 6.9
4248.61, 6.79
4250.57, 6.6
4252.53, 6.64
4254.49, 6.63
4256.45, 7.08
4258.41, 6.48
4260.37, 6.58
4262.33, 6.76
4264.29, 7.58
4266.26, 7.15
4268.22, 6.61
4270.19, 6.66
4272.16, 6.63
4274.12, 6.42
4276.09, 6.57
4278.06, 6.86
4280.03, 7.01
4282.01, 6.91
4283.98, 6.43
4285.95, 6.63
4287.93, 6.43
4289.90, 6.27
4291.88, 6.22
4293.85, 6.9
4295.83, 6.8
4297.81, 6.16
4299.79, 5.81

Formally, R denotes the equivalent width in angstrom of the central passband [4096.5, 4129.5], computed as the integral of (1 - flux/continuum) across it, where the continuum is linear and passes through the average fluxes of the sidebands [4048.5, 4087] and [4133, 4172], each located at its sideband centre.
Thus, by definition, 0.93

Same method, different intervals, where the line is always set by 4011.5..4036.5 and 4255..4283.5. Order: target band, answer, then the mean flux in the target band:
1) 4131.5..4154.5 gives 0.7 angstrom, 6.78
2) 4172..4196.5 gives 0.8 angstrom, 6.69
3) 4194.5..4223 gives 0.2 angstrom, 6.83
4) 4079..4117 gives 2.5 angstrom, 6.59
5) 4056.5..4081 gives 1.1 angstrom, 6.78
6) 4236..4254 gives -0.3 angstrom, 6.93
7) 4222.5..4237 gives 0.2 angstrom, 6.78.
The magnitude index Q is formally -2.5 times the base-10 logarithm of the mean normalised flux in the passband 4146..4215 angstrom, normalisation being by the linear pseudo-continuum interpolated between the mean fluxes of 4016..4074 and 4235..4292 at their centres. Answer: 0.027 mag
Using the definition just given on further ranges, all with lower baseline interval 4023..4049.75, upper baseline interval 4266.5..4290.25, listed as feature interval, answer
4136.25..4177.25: 0.026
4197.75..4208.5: 0.024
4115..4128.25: 0.044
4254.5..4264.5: -0.022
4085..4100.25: 0.089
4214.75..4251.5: -0.031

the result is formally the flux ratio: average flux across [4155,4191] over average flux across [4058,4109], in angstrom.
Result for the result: 1.00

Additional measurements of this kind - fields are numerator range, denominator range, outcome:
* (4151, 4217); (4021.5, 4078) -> 0.96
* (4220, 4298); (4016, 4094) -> 0.97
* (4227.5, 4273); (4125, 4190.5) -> 1.02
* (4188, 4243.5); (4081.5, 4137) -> 1.03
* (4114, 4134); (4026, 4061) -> 0.95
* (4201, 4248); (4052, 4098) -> 1.03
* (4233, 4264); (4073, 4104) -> 1.02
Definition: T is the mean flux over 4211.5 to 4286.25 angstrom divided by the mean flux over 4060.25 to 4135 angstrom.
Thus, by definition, 1.03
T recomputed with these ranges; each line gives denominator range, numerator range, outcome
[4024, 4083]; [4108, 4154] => 0.96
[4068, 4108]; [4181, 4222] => 1.02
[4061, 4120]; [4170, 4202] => 1.00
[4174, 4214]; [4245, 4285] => 1.01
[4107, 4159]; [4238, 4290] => 1.02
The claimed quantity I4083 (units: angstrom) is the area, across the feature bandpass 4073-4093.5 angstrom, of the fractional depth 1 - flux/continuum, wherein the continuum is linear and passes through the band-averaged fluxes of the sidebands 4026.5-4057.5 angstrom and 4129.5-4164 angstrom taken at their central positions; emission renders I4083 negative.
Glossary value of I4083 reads 0.8 angstrom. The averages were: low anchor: 7.11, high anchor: 6.81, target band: 6.72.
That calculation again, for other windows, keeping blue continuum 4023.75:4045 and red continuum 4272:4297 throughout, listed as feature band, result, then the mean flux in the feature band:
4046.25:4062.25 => 0.6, 6.92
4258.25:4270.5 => -0.4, 6.87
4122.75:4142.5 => 0.3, 6.88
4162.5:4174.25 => 0.4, 6.65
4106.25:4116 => 0.9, 6.35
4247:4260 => 0.0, 6.71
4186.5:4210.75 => 0.4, 6.71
